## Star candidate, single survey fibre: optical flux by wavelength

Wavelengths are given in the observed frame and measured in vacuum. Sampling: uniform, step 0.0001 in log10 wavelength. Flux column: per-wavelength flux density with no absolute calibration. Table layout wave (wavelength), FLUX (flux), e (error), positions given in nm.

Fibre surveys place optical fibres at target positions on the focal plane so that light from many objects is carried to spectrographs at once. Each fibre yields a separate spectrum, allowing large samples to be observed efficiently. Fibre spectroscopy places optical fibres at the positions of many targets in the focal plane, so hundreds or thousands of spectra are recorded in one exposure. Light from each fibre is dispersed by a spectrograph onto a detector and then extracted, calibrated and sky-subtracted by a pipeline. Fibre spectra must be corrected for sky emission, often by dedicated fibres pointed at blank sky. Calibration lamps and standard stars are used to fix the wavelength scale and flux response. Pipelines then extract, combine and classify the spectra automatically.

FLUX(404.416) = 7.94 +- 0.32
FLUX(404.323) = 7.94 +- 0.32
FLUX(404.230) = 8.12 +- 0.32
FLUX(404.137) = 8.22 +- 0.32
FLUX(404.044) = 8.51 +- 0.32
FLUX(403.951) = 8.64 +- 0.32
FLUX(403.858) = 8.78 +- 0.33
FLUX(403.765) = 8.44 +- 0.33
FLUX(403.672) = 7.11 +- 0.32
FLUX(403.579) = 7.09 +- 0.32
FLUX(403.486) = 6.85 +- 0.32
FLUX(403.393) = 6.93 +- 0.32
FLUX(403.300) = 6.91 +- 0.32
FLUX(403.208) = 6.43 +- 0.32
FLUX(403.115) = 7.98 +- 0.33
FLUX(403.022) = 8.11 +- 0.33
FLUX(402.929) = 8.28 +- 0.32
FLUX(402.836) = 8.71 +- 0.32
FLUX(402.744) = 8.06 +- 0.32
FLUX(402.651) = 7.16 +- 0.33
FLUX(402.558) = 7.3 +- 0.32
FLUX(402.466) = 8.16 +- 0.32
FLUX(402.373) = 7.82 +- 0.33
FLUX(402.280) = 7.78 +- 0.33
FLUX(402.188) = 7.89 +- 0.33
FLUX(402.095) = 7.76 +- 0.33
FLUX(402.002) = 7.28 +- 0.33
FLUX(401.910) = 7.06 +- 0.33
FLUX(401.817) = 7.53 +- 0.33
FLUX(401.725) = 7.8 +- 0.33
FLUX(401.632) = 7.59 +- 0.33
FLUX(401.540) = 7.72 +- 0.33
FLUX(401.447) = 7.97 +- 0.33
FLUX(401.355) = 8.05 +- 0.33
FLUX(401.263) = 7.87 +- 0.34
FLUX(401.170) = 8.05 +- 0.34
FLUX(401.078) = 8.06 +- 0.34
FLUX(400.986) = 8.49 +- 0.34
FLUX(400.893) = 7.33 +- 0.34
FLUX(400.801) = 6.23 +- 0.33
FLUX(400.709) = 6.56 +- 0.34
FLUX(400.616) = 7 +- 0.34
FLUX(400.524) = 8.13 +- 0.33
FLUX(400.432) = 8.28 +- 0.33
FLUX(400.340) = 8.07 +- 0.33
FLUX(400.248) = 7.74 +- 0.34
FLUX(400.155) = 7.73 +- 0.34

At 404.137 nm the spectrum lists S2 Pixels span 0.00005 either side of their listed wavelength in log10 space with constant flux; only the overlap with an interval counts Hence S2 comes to 8.22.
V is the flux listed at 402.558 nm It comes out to 7.3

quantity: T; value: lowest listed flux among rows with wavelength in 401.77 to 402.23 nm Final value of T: 7.06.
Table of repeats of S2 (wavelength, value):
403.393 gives 6.93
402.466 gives 8.16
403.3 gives 6.91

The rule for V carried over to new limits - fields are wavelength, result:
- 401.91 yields 7.06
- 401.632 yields 7.59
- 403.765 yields 8.44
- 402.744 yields 8.06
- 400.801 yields 6.23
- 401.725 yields 7.8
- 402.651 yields 7.16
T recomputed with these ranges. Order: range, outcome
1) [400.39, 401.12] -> 6.23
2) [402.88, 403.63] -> 6.43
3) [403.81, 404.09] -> 8.51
